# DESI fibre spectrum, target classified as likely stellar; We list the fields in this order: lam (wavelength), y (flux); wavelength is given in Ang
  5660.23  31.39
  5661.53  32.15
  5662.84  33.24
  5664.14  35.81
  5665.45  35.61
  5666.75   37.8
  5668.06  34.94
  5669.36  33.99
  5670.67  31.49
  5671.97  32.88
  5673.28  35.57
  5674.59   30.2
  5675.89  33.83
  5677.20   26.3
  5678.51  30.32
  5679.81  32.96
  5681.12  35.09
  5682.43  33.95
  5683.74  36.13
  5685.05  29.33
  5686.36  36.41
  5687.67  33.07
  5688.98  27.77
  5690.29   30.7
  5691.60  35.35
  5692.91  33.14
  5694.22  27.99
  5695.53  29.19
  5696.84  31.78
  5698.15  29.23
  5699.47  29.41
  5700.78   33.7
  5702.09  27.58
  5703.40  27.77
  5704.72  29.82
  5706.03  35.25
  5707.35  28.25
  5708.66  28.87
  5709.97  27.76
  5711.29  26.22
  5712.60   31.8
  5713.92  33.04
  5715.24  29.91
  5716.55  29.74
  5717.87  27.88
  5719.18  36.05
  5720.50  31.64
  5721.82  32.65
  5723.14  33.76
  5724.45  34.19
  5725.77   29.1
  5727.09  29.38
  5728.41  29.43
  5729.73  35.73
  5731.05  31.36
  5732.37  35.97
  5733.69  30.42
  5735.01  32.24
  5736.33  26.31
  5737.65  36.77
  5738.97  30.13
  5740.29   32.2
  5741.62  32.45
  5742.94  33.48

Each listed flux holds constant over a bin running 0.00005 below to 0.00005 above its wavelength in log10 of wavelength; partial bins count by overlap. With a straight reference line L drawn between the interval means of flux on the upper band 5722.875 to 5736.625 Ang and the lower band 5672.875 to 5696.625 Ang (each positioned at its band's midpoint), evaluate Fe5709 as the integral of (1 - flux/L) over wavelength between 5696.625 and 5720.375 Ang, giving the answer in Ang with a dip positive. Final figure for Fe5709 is 1.2 Ang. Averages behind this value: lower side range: 32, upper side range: 31.7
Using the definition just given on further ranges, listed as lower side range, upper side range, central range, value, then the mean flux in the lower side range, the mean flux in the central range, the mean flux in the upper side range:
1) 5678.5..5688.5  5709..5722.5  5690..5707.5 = 0.8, 33.5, 30.7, 30.6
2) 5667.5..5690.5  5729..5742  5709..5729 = 1.0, 32.5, 30.8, 32.3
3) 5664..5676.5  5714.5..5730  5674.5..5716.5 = 2.4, 34.1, 31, 31.5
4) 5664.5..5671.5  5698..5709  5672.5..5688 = 0.2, 34.8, 32.7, 30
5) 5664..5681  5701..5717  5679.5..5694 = -0.5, 33.2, 32.9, 29.8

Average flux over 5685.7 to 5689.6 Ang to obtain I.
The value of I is 32.4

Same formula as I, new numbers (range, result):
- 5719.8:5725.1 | 33.1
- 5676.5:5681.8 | 31.2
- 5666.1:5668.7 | 36.3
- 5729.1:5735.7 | 33.1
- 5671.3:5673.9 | 34.2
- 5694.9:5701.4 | 30.6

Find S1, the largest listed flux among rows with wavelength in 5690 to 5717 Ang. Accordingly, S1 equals 35.35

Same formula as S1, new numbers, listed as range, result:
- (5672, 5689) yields 36.41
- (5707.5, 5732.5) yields 36.05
